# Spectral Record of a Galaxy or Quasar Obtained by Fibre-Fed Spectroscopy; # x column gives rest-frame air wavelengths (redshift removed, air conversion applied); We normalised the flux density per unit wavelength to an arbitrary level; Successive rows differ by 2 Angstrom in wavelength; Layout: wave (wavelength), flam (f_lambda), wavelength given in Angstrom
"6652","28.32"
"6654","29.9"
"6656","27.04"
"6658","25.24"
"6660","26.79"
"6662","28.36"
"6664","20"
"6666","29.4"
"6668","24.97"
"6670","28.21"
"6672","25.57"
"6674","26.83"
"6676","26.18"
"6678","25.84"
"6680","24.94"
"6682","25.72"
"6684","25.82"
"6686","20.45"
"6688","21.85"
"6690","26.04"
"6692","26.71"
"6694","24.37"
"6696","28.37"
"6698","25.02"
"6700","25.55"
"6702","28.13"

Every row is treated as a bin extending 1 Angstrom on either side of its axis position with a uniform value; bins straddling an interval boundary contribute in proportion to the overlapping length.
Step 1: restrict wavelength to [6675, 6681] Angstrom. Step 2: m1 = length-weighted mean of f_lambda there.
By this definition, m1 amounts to 25.7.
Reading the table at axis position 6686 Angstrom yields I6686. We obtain 20.45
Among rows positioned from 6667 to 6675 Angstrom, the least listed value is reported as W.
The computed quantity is 24.97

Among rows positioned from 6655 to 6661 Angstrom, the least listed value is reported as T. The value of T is 25.24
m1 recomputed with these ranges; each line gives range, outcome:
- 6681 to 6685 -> 25.8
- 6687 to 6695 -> 24.7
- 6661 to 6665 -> 24.2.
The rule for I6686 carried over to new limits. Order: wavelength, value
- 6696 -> 28.37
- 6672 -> 25.57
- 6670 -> 28.21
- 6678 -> 25.84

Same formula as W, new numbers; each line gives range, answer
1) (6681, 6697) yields 20.45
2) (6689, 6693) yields 26.04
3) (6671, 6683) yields 24.94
